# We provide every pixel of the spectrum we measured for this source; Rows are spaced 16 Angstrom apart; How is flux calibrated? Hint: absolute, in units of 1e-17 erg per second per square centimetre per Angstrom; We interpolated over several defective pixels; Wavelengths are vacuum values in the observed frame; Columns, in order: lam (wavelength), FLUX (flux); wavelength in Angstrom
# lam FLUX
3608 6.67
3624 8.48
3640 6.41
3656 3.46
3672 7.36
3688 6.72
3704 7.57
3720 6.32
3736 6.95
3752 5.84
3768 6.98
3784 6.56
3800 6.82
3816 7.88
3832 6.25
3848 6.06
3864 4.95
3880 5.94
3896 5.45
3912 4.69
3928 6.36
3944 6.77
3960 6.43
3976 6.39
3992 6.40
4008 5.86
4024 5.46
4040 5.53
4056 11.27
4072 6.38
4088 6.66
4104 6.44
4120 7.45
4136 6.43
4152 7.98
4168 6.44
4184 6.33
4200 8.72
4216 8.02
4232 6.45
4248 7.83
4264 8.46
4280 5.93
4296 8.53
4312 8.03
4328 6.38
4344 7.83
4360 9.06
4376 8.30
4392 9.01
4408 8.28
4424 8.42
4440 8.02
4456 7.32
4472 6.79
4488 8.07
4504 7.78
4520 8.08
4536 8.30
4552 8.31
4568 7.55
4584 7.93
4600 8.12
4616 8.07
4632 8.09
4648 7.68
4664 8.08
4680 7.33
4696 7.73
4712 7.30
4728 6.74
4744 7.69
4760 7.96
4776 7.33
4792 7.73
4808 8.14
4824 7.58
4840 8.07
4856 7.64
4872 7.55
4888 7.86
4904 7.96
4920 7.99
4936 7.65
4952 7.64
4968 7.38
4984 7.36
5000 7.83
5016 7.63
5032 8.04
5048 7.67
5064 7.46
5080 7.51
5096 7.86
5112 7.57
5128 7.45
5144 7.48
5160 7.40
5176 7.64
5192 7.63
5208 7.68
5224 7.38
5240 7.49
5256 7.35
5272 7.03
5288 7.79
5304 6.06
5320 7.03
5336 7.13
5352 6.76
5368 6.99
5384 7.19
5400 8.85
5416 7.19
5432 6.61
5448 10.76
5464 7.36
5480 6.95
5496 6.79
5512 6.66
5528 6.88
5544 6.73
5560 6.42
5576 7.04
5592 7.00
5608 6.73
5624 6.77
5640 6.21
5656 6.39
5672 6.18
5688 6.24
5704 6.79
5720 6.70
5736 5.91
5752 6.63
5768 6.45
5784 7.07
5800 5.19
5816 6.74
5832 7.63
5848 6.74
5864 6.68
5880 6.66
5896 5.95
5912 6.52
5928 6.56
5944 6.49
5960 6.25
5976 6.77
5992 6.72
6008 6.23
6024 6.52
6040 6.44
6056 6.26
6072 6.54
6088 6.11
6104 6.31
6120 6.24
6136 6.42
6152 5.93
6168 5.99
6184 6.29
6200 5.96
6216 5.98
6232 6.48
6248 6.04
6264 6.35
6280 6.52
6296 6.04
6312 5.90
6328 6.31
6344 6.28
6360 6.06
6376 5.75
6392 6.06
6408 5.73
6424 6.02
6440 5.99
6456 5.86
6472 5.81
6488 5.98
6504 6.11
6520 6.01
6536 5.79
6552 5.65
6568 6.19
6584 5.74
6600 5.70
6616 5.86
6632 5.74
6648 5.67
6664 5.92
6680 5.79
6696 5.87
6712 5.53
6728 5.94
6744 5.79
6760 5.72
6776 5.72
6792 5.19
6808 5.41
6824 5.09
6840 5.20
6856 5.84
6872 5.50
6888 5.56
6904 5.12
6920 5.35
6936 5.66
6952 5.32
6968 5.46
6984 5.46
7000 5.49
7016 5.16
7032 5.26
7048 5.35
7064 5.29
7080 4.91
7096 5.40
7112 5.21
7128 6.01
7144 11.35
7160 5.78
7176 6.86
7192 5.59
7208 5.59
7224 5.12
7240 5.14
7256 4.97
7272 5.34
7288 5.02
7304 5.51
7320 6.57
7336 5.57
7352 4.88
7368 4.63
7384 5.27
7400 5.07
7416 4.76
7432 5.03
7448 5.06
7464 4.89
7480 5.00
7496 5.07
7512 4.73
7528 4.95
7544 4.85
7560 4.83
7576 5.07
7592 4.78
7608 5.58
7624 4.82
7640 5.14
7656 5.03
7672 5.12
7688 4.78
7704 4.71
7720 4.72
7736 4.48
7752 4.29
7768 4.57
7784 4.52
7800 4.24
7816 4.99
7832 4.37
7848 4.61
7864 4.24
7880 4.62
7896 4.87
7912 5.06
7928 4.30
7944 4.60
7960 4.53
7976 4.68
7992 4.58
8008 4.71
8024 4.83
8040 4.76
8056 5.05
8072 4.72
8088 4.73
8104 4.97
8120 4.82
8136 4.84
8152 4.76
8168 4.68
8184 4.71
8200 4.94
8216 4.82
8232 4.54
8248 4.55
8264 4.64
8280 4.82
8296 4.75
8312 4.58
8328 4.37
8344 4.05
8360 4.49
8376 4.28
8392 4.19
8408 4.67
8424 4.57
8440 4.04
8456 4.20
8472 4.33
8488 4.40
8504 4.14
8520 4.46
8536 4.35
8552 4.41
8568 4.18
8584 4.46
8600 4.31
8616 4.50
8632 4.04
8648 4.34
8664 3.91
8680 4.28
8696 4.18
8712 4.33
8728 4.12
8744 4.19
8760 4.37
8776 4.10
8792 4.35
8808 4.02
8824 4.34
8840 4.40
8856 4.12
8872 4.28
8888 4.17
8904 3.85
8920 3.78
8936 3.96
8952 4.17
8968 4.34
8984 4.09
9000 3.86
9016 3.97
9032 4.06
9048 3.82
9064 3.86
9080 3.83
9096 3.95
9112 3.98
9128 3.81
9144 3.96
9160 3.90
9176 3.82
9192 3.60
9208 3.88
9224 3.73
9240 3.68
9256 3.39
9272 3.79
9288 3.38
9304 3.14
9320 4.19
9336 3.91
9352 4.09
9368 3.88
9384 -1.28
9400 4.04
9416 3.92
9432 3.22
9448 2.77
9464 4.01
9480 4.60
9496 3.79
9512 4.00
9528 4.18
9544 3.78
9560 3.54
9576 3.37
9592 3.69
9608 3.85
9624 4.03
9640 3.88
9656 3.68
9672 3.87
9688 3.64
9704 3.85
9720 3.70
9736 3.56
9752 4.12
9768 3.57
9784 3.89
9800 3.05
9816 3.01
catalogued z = 0.09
